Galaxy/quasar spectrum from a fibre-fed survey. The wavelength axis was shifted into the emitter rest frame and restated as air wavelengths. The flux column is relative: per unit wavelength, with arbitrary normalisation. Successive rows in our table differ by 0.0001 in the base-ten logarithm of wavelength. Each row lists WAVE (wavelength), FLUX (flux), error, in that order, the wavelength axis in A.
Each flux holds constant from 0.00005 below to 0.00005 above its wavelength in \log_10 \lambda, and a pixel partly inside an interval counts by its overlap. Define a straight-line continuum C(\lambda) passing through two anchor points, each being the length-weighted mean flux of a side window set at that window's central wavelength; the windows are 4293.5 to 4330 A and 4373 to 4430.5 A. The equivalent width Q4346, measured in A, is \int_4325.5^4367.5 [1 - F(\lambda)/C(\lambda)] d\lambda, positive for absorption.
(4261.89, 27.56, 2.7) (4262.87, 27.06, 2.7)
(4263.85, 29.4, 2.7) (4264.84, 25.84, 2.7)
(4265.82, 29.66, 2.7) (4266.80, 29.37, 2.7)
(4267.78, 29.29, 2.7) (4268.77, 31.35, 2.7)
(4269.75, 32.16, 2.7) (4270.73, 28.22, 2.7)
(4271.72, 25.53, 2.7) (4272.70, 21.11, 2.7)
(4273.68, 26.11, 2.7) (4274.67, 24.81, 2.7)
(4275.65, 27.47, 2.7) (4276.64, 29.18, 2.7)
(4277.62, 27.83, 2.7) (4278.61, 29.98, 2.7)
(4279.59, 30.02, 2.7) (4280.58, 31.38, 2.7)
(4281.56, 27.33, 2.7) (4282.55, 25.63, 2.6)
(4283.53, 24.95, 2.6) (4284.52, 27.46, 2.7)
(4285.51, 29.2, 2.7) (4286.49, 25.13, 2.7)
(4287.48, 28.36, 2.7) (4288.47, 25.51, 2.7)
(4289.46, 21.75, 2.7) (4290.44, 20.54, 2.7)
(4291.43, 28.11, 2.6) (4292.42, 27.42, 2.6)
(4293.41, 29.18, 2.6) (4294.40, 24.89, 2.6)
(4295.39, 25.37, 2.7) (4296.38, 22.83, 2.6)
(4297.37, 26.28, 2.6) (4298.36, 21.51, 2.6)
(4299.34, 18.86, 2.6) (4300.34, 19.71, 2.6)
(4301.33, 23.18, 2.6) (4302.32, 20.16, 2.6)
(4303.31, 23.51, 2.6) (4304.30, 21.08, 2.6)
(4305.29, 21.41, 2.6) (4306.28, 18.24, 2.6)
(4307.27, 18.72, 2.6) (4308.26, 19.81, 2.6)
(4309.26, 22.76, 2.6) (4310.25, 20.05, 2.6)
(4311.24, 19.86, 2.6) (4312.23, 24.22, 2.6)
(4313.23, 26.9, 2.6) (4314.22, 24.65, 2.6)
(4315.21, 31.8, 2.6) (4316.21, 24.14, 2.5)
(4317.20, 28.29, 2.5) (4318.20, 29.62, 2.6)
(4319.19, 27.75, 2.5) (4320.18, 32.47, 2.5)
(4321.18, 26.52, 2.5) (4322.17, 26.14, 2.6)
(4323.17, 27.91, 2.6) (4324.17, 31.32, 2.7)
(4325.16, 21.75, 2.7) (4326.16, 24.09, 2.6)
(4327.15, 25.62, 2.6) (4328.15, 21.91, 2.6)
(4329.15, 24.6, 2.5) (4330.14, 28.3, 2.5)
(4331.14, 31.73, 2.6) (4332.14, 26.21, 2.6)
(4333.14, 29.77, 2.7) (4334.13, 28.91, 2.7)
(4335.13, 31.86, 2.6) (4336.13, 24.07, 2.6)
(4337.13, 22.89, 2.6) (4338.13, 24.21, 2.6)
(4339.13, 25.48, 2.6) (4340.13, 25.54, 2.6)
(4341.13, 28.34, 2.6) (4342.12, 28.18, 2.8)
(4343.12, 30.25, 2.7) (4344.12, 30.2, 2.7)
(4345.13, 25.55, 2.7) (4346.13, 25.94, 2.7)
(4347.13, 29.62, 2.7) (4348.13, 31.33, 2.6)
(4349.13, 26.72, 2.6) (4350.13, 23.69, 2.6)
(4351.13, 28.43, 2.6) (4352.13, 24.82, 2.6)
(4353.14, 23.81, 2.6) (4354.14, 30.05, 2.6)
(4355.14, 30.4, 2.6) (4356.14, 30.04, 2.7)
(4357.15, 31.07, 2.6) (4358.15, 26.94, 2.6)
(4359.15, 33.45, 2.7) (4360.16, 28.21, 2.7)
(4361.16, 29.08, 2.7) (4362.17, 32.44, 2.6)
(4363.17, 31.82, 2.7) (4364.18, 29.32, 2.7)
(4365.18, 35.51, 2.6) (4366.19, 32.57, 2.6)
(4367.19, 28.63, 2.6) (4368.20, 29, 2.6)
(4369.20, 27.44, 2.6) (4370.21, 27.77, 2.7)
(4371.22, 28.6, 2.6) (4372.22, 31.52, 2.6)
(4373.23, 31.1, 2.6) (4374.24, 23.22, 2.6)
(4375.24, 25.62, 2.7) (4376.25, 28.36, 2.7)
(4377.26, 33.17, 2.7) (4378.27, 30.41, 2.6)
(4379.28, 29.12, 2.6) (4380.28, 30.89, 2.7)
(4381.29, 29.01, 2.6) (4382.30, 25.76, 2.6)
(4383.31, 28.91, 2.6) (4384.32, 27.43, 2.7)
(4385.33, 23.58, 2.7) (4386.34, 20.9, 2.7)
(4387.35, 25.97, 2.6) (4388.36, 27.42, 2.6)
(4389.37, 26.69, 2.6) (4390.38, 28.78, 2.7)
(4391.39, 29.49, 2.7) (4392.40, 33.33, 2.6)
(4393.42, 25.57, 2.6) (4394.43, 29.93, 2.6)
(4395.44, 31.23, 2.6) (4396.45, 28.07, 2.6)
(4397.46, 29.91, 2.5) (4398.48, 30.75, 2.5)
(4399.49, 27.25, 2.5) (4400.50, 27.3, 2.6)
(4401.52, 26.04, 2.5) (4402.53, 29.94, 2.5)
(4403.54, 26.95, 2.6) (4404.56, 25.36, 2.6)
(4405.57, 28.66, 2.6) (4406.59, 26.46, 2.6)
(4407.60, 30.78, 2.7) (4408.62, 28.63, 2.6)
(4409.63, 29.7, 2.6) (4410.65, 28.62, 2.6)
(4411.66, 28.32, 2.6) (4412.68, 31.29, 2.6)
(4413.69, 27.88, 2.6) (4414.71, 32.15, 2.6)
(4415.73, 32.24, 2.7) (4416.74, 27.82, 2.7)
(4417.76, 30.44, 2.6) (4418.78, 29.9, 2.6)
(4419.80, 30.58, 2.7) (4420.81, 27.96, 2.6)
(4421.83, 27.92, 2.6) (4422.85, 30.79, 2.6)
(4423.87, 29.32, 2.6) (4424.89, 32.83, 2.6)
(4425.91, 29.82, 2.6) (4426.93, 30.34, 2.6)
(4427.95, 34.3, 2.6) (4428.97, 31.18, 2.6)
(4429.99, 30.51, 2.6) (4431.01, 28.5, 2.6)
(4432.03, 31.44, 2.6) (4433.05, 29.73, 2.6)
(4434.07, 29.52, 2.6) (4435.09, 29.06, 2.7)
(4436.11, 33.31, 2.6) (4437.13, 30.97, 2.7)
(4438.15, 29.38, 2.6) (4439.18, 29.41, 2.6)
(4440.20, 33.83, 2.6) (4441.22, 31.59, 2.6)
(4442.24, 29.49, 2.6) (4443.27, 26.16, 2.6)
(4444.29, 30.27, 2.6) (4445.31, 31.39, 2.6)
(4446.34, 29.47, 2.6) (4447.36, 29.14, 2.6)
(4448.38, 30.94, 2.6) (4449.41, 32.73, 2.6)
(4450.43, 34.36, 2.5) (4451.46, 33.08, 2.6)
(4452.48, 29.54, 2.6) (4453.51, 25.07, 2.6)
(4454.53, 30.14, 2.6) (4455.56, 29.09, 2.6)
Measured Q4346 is -3.4 A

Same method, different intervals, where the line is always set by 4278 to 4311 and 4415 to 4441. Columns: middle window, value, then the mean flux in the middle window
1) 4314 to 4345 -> -1.7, 27.2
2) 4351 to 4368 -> -1.6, 29.8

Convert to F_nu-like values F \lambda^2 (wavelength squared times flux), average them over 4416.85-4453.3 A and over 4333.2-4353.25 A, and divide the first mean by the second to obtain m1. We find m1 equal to 1.17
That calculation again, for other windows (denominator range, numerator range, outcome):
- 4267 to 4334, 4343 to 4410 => 1.15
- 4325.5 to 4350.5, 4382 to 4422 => 1.08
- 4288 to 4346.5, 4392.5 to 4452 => 1.24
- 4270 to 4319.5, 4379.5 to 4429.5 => 1.22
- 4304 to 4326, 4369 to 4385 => 1.19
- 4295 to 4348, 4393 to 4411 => 1.16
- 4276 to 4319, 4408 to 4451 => 1.30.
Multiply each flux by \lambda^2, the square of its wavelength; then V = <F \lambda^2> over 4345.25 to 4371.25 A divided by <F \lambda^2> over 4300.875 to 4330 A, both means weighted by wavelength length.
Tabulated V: 1.2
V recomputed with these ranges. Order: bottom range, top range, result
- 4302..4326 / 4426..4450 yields 1.32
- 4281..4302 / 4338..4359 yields 1.15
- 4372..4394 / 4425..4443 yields 1.12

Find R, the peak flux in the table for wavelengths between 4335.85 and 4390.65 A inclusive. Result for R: 35.51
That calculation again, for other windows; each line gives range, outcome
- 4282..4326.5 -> 32.47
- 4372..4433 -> 34.3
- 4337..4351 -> 31.33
